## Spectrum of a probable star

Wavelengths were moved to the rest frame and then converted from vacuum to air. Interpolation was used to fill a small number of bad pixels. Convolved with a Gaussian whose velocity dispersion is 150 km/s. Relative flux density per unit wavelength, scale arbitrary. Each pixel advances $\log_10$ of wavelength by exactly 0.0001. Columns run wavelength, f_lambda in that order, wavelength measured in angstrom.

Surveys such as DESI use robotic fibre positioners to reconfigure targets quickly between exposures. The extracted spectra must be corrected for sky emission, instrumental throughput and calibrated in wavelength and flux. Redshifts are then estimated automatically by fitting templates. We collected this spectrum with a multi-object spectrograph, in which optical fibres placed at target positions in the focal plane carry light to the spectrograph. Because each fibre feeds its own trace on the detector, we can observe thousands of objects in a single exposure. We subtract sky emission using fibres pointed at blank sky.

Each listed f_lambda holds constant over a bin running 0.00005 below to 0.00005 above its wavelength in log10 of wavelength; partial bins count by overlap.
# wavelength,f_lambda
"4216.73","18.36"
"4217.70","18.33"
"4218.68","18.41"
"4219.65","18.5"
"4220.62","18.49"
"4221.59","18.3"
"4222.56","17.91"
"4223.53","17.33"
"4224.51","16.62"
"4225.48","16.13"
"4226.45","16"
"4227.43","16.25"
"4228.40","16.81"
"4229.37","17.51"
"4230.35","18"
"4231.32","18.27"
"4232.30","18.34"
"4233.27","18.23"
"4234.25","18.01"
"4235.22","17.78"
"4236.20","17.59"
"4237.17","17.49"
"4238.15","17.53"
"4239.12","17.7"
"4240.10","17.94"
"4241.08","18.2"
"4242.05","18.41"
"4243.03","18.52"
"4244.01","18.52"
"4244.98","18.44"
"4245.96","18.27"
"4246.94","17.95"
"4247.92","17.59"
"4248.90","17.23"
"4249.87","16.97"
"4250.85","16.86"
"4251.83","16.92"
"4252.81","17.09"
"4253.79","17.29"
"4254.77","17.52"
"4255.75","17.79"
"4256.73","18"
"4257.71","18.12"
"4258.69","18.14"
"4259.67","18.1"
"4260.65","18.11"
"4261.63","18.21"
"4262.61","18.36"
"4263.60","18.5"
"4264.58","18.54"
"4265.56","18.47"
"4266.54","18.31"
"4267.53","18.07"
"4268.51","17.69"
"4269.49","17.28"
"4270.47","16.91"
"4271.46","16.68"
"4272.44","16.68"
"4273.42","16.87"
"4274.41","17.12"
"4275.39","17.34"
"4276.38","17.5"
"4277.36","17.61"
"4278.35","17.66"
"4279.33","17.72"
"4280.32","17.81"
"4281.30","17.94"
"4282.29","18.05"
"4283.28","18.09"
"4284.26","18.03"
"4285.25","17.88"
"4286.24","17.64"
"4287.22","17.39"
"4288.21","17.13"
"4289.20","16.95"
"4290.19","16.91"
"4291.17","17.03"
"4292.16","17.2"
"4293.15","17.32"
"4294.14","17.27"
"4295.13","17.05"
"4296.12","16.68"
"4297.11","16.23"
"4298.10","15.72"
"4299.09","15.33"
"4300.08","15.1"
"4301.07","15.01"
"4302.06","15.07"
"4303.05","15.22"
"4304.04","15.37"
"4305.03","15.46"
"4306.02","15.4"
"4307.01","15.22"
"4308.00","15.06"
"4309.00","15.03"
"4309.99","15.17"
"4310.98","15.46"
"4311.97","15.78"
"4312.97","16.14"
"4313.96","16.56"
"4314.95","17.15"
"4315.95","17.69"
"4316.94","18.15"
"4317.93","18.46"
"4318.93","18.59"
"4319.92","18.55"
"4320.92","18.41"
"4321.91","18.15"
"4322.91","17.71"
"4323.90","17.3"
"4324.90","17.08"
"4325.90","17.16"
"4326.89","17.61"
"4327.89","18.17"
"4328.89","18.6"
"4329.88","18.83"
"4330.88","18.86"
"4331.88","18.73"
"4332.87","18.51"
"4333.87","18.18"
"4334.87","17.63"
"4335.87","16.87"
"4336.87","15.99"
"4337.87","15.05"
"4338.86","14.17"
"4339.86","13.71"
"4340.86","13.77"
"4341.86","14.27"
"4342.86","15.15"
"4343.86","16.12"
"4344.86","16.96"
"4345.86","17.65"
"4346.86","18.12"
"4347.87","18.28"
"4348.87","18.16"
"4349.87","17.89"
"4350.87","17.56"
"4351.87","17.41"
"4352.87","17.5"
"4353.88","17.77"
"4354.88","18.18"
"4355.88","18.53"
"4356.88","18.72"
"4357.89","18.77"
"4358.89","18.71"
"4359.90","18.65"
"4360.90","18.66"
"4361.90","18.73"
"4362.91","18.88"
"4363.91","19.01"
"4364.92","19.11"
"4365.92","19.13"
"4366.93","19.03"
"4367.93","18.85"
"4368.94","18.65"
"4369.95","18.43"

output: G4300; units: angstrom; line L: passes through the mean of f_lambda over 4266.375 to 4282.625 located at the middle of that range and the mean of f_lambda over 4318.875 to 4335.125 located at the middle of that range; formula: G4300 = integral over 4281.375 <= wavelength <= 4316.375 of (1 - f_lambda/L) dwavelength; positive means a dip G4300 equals 2.7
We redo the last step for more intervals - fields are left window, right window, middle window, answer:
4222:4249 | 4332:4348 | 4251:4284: -0.9 angstrom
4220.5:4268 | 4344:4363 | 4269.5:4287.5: 0.4 angstrom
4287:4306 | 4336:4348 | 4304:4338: -2.5 angstrom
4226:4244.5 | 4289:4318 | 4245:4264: -0.5 angstrom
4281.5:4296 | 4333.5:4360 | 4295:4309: 1.5 angstrom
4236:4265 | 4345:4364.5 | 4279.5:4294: 0.4 angstrom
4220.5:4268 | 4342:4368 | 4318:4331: -0.1 angstrom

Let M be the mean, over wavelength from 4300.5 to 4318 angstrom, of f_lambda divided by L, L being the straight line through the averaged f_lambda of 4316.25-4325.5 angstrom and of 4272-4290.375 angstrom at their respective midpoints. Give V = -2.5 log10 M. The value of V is 0.126 mag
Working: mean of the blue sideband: 17.5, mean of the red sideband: 18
